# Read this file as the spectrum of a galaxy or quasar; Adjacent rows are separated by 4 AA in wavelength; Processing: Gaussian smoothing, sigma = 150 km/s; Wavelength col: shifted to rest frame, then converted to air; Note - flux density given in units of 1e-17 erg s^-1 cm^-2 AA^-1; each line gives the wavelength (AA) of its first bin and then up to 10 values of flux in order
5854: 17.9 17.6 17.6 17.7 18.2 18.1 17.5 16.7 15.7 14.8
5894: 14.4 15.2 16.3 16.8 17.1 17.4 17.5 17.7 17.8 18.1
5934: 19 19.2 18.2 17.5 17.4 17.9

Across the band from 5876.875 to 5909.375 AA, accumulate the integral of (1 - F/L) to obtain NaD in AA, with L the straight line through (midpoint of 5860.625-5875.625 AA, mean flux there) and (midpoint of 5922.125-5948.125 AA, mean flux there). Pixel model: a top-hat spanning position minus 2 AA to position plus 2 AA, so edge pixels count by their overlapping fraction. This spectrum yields 3.79 AA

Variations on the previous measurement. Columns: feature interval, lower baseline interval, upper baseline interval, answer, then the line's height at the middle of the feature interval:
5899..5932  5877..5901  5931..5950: -0.4 AA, 17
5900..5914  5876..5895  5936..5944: 0.2 AA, 17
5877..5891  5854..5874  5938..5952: 1.3 AA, 17.8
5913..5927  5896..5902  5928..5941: -0.1 AA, 17.4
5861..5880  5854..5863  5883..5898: -1.3 AA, 16.7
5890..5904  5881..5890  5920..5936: 1.0 AA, 16.5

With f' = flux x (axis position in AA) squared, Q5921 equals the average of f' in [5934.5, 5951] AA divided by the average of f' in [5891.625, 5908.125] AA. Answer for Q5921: 1.2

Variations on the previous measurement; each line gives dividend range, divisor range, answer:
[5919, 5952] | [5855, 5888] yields 1.06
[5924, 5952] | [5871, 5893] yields 1.12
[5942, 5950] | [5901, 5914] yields 1.06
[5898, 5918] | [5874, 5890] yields 1.02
